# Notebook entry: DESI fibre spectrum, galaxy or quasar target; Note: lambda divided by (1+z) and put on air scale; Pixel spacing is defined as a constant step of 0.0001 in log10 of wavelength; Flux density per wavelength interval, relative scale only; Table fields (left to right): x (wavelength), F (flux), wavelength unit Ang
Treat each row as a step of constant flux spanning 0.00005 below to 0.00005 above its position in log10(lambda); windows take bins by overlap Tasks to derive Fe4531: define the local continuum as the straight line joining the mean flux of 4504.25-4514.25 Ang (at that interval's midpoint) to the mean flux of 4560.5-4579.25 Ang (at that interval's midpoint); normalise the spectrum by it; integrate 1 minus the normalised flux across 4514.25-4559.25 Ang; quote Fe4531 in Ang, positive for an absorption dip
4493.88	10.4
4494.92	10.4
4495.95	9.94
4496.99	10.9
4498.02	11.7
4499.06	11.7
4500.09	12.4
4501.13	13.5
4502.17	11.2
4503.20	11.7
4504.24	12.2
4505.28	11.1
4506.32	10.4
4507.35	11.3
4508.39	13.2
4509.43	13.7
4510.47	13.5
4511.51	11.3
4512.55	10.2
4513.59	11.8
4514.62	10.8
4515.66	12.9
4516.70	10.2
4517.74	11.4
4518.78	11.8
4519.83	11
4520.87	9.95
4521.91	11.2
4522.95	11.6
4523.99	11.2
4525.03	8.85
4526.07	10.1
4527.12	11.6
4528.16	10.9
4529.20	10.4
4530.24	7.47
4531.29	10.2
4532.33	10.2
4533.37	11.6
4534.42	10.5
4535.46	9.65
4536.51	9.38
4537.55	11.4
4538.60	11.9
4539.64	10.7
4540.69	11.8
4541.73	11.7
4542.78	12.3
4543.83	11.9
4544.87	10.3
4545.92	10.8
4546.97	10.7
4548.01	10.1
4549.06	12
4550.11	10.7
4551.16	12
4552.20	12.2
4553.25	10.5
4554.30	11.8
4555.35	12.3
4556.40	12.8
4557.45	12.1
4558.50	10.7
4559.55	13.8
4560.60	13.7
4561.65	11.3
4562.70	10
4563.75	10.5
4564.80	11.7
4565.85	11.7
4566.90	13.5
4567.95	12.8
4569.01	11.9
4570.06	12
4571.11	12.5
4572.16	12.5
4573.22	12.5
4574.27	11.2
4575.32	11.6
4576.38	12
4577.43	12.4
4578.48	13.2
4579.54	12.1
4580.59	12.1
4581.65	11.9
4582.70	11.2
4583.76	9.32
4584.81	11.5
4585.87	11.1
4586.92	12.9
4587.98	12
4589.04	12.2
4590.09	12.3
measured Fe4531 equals 3.4 Ang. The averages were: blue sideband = 11.8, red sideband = 12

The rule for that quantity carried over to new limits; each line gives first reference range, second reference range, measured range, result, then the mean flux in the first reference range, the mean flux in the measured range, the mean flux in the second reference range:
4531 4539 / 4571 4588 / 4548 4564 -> -0.8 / 10.6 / 11.7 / 11.9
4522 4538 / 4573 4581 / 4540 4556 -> -0.5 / 10.4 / 11.4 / 12.1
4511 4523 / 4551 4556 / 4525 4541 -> 1.4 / 11.2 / 10.4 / 11.8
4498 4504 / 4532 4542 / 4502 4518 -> 0.1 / 12.1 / 11.7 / 10.9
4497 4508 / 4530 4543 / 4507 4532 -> 0.3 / 11.7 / 11.1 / 10.7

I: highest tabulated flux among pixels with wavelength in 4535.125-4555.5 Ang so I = 12.3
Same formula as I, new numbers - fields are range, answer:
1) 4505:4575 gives 13.8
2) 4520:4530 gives 11.6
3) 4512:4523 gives 12.9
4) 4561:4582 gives 13.5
